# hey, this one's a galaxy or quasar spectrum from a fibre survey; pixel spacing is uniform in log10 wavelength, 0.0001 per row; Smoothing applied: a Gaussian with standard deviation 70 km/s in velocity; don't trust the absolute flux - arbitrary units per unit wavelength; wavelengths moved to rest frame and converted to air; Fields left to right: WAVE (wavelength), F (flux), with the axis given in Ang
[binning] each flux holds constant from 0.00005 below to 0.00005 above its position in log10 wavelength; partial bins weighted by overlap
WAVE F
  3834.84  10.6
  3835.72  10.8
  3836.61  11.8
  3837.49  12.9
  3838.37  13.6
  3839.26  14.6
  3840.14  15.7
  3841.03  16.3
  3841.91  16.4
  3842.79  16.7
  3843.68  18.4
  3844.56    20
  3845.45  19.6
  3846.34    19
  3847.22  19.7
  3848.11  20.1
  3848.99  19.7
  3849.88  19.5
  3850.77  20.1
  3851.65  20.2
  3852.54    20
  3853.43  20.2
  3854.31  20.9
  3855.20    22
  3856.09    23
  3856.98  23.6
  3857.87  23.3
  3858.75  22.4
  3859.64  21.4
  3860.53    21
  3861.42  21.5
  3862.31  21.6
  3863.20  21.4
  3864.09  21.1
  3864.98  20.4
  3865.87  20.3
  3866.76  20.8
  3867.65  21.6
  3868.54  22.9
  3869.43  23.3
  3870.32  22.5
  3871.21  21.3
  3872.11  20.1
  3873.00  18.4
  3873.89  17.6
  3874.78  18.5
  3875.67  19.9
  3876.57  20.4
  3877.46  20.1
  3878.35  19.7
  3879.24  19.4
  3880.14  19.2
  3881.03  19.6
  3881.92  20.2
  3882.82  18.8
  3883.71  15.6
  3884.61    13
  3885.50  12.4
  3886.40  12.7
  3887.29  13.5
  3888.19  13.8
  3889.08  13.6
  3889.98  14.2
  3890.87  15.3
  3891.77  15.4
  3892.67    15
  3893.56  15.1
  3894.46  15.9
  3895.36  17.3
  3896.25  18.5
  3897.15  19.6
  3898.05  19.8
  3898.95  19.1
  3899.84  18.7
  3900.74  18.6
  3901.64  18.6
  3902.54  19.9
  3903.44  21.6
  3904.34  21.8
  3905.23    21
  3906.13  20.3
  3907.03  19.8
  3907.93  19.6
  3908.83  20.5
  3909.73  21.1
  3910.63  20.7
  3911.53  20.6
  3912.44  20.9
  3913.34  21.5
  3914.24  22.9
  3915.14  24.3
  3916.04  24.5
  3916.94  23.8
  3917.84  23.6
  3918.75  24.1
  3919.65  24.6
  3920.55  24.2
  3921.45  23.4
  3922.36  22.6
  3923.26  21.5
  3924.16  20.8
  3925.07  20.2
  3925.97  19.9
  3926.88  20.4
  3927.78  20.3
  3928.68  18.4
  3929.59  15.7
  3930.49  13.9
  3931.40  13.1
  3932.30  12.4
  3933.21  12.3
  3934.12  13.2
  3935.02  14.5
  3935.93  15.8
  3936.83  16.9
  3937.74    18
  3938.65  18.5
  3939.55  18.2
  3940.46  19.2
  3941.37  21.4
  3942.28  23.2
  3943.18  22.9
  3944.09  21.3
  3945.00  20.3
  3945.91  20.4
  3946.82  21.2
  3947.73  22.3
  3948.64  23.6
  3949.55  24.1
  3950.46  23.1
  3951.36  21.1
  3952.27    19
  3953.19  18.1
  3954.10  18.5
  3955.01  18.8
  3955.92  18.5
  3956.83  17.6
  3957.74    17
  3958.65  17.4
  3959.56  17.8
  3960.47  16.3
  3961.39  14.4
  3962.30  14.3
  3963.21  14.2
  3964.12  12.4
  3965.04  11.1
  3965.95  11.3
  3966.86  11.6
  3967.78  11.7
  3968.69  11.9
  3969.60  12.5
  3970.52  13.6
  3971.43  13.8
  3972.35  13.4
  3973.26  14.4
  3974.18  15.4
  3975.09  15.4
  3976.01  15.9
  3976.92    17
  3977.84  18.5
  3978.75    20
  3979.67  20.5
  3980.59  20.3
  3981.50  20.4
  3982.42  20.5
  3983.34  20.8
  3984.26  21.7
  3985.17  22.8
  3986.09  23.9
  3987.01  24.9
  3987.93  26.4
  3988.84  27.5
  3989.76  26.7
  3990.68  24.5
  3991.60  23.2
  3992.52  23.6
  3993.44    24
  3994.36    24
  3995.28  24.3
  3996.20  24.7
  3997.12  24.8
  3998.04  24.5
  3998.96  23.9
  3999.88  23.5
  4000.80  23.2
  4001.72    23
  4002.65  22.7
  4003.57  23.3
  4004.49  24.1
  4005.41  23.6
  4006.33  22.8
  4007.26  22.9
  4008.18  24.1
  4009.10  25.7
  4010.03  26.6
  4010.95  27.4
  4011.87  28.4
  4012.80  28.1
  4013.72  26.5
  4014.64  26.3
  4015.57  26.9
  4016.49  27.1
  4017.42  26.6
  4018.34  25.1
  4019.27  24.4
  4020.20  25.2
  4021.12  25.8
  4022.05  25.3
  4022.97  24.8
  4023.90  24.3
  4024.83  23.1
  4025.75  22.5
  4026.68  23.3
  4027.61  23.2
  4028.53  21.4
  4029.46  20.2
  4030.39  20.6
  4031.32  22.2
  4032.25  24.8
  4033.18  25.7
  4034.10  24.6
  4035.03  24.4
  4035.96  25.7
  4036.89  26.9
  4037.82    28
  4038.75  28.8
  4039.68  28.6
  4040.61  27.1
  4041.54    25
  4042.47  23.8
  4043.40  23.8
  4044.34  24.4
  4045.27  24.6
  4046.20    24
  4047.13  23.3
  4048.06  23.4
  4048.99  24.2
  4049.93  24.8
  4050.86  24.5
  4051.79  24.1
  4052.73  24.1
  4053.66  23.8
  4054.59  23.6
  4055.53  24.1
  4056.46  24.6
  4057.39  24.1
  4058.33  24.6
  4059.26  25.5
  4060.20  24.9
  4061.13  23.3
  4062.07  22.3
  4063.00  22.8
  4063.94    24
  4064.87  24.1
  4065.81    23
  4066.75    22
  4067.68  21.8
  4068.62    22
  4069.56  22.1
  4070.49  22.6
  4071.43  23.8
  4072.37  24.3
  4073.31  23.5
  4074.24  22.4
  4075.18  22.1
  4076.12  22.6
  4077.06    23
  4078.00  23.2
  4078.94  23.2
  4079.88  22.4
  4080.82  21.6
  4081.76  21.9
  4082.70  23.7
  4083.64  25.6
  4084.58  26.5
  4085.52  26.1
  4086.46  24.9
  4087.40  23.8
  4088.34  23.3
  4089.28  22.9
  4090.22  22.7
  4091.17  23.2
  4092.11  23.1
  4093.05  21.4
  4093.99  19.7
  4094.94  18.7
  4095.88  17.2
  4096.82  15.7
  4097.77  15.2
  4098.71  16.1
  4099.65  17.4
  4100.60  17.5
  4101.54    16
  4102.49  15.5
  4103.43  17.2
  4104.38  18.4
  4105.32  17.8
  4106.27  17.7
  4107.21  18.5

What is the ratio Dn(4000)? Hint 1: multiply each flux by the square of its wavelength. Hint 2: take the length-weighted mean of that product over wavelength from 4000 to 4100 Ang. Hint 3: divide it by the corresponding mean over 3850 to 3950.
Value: 1.30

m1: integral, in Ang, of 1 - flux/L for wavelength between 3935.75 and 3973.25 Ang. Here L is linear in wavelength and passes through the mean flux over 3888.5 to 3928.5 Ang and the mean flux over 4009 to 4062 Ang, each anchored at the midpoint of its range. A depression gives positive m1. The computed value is 7.4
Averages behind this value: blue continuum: 20.1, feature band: 17.5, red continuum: 24.8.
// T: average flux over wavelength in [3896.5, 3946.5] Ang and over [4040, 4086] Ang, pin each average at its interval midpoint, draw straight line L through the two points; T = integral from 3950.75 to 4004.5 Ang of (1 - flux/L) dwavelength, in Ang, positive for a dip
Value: 5.4 Ang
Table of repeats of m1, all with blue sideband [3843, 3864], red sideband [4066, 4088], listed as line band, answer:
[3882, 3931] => 5.13 Ang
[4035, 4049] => -1.57 Ang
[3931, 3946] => 2.78 Ang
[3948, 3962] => 1.85 Ang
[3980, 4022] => -3.82 Ang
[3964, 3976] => 4.88 Ang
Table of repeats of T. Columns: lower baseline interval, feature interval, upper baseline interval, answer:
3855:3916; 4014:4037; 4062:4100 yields -3.2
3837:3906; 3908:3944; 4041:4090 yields 0.6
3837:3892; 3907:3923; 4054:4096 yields -2.0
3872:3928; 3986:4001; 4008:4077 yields -1.3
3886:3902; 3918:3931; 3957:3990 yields -3.1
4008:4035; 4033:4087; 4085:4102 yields -4.2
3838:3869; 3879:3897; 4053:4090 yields 4.0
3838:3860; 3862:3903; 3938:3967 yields 1.7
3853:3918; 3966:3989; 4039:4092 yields 4.0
